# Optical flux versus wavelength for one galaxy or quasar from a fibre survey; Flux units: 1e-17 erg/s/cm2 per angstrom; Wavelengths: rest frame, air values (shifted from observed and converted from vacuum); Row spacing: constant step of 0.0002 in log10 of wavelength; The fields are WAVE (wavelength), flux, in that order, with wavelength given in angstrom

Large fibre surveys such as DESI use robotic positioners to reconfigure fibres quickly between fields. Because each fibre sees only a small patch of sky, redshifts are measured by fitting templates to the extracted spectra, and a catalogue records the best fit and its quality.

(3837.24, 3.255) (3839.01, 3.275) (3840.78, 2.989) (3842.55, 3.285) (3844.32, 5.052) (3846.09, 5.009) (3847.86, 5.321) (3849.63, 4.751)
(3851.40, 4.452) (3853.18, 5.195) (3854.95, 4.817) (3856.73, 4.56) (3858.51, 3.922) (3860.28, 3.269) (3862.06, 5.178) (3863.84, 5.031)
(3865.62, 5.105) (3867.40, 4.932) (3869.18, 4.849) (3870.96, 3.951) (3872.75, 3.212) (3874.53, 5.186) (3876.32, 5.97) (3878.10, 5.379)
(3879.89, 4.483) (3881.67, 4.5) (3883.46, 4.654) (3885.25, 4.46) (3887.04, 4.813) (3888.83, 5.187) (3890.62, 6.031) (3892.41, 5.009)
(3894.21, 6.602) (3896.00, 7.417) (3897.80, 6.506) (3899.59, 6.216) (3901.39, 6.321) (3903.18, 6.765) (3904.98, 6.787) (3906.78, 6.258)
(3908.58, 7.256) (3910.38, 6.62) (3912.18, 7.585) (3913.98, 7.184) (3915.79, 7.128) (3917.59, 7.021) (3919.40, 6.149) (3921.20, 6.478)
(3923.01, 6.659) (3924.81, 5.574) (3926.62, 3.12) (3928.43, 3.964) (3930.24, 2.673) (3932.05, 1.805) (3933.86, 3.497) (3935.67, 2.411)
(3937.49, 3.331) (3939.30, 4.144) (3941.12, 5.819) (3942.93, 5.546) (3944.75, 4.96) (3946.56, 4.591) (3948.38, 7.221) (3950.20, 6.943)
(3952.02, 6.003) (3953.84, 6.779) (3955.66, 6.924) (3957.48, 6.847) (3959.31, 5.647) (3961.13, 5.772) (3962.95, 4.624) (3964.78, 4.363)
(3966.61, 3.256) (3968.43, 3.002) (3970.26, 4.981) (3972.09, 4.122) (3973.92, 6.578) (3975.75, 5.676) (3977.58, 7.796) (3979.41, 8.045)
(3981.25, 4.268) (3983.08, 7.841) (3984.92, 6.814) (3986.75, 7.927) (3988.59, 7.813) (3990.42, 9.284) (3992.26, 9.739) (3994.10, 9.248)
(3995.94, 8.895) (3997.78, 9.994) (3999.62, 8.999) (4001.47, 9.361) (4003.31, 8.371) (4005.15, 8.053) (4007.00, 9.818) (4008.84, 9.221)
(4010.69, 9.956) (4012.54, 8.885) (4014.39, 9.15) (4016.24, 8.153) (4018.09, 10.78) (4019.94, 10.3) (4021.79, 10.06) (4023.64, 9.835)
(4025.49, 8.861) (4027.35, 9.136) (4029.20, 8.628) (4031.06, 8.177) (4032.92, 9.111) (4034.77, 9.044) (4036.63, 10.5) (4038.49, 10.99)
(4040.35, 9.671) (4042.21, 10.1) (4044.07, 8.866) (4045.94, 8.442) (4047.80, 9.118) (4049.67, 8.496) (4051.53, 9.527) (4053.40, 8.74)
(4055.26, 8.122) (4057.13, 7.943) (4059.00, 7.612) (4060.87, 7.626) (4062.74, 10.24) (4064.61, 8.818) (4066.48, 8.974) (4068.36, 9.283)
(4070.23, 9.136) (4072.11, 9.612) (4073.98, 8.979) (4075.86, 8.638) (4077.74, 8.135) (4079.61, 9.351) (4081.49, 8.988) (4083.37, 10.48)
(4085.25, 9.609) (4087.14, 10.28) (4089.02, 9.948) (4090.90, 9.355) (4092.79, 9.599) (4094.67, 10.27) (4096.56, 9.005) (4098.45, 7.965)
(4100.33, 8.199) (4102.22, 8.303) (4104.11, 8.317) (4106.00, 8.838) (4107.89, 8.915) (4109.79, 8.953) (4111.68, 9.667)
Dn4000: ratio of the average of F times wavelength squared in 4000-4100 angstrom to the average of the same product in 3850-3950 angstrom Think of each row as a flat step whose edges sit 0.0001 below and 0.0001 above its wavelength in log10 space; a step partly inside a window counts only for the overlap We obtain 1.89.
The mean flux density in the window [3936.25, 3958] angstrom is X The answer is 5.69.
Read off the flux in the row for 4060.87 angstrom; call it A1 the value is 7.626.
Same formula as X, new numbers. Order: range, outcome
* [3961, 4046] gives 8.17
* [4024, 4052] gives 9.25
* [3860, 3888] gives 4.72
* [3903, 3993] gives 5.82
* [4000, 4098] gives 9.21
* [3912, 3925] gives 6.74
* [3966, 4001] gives 7.13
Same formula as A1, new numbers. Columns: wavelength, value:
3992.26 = 9.739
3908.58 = 7.256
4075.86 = 8.638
